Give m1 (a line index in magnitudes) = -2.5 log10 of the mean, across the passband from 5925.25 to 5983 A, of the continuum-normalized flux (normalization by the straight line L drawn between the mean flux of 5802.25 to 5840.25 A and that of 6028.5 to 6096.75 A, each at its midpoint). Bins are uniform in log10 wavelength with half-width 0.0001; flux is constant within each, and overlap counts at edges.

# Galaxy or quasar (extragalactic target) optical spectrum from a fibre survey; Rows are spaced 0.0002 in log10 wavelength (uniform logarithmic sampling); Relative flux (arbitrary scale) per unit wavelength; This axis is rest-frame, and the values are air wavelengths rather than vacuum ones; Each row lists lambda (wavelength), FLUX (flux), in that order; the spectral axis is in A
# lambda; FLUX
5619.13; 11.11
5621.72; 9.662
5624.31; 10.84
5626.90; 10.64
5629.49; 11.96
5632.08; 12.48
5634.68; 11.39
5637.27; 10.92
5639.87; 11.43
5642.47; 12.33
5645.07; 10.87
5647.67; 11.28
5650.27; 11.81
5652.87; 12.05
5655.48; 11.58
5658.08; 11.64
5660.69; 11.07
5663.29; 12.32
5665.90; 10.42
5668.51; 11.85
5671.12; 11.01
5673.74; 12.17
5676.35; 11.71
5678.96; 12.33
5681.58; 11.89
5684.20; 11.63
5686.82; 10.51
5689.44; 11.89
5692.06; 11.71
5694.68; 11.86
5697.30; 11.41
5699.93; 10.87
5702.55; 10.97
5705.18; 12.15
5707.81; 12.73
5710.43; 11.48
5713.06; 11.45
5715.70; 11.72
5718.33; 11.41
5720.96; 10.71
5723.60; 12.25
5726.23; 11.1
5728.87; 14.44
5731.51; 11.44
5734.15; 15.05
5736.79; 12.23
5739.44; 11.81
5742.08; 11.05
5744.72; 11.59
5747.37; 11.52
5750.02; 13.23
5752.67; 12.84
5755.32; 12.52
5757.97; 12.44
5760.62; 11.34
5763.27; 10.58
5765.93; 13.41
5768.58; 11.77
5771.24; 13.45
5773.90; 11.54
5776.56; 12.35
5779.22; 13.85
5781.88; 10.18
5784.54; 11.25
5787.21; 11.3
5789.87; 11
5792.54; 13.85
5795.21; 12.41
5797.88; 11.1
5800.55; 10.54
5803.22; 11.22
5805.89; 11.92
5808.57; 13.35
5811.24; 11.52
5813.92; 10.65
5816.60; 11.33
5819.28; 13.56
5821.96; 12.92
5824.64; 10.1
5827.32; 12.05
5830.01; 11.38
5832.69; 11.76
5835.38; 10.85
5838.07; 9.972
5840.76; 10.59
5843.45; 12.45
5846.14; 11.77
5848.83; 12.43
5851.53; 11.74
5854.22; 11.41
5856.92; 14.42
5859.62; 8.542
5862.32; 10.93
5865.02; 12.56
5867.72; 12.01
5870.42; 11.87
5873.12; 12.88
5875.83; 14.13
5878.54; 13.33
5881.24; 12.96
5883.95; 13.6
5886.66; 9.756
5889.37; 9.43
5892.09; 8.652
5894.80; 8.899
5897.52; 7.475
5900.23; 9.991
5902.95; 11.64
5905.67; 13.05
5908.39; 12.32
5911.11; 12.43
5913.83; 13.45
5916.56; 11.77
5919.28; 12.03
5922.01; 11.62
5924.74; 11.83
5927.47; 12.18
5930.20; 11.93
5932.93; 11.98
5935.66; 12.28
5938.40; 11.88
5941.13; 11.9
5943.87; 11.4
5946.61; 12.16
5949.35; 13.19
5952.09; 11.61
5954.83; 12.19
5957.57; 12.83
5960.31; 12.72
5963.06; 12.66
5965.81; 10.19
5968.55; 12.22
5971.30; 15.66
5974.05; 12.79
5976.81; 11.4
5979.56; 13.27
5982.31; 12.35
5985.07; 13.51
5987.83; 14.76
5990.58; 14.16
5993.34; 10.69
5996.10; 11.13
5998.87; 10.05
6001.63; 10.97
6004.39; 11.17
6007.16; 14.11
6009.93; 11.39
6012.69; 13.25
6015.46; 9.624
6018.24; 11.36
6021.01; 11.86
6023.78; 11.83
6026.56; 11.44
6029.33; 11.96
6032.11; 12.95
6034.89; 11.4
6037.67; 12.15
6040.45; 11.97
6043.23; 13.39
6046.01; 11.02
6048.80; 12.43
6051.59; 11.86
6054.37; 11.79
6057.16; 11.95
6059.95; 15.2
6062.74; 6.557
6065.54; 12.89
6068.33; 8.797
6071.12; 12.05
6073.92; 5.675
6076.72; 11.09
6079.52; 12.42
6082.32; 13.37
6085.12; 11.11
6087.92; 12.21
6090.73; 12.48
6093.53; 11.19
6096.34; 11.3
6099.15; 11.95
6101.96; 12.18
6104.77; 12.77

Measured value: -0.067 mag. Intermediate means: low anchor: 11.6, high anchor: 11.6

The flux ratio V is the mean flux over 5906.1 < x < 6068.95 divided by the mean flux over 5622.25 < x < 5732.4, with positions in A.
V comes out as 1.04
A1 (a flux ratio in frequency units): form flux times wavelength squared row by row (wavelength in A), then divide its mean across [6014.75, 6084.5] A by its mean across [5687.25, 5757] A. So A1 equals 1.1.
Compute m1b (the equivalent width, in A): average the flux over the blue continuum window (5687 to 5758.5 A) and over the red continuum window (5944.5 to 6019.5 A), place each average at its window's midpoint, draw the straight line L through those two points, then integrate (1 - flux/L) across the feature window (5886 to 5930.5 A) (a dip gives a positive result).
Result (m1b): 4.0 A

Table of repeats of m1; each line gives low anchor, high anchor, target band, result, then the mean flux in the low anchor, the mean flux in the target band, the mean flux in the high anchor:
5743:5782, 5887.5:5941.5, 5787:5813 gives 0.016 mag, 12.2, 11.8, 11.3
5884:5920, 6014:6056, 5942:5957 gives -0.084 mag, 10.9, 12.1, 11.8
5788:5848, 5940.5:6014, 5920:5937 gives 0.016 mag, 11.7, 12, 12.4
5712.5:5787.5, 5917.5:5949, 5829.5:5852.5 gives 0.054 mag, 12.1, 11.4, 12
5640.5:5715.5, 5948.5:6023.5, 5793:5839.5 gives 0.027 mag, 11.6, 11.6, 12.3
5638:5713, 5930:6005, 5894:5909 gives 0.152 mag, 11.6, 10.5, 12.3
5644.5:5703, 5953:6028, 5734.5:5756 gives -0.048 mag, 11.5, 12.2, 12.2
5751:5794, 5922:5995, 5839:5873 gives 0.046 mag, 12.1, 11.7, 12.4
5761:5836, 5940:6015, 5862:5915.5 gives 0.046 mag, 11.8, 11.6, 12.3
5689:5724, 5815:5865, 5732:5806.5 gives -0.042 mag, 11.6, 12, 11.6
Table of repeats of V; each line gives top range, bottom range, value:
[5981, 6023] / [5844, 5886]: 0.98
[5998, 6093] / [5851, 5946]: 0.99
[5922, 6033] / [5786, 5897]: 1.05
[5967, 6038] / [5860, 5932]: 1.05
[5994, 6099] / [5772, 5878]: 0.98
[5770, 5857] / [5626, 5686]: 1.02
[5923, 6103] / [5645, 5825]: 1.01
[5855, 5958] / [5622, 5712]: 1.02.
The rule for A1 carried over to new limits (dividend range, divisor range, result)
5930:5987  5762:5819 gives 1.11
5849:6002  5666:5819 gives 1.07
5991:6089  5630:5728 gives 1.13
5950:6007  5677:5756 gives 1.13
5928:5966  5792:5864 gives 1.09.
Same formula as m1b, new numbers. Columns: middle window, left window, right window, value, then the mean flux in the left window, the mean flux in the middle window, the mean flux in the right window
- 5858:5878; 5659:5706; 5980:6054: -0.2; 11.5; 11.9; 12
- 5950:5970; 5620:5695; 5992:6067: -0.8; 11.5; 12.1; 11.7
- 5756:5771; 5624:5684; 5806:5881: -0.4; 11.6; 12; 11.9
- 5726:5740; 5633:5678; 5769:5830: -1.4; 11.5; 12.8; 11.9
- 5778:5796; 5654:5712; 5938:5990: 0.0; 11.6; 12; 12.6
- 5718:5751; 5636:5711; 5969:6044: -1.3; 11.6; 12.2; 12.2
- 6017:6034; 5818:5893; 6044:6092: -0.7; 11.7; 11.9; 11.4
